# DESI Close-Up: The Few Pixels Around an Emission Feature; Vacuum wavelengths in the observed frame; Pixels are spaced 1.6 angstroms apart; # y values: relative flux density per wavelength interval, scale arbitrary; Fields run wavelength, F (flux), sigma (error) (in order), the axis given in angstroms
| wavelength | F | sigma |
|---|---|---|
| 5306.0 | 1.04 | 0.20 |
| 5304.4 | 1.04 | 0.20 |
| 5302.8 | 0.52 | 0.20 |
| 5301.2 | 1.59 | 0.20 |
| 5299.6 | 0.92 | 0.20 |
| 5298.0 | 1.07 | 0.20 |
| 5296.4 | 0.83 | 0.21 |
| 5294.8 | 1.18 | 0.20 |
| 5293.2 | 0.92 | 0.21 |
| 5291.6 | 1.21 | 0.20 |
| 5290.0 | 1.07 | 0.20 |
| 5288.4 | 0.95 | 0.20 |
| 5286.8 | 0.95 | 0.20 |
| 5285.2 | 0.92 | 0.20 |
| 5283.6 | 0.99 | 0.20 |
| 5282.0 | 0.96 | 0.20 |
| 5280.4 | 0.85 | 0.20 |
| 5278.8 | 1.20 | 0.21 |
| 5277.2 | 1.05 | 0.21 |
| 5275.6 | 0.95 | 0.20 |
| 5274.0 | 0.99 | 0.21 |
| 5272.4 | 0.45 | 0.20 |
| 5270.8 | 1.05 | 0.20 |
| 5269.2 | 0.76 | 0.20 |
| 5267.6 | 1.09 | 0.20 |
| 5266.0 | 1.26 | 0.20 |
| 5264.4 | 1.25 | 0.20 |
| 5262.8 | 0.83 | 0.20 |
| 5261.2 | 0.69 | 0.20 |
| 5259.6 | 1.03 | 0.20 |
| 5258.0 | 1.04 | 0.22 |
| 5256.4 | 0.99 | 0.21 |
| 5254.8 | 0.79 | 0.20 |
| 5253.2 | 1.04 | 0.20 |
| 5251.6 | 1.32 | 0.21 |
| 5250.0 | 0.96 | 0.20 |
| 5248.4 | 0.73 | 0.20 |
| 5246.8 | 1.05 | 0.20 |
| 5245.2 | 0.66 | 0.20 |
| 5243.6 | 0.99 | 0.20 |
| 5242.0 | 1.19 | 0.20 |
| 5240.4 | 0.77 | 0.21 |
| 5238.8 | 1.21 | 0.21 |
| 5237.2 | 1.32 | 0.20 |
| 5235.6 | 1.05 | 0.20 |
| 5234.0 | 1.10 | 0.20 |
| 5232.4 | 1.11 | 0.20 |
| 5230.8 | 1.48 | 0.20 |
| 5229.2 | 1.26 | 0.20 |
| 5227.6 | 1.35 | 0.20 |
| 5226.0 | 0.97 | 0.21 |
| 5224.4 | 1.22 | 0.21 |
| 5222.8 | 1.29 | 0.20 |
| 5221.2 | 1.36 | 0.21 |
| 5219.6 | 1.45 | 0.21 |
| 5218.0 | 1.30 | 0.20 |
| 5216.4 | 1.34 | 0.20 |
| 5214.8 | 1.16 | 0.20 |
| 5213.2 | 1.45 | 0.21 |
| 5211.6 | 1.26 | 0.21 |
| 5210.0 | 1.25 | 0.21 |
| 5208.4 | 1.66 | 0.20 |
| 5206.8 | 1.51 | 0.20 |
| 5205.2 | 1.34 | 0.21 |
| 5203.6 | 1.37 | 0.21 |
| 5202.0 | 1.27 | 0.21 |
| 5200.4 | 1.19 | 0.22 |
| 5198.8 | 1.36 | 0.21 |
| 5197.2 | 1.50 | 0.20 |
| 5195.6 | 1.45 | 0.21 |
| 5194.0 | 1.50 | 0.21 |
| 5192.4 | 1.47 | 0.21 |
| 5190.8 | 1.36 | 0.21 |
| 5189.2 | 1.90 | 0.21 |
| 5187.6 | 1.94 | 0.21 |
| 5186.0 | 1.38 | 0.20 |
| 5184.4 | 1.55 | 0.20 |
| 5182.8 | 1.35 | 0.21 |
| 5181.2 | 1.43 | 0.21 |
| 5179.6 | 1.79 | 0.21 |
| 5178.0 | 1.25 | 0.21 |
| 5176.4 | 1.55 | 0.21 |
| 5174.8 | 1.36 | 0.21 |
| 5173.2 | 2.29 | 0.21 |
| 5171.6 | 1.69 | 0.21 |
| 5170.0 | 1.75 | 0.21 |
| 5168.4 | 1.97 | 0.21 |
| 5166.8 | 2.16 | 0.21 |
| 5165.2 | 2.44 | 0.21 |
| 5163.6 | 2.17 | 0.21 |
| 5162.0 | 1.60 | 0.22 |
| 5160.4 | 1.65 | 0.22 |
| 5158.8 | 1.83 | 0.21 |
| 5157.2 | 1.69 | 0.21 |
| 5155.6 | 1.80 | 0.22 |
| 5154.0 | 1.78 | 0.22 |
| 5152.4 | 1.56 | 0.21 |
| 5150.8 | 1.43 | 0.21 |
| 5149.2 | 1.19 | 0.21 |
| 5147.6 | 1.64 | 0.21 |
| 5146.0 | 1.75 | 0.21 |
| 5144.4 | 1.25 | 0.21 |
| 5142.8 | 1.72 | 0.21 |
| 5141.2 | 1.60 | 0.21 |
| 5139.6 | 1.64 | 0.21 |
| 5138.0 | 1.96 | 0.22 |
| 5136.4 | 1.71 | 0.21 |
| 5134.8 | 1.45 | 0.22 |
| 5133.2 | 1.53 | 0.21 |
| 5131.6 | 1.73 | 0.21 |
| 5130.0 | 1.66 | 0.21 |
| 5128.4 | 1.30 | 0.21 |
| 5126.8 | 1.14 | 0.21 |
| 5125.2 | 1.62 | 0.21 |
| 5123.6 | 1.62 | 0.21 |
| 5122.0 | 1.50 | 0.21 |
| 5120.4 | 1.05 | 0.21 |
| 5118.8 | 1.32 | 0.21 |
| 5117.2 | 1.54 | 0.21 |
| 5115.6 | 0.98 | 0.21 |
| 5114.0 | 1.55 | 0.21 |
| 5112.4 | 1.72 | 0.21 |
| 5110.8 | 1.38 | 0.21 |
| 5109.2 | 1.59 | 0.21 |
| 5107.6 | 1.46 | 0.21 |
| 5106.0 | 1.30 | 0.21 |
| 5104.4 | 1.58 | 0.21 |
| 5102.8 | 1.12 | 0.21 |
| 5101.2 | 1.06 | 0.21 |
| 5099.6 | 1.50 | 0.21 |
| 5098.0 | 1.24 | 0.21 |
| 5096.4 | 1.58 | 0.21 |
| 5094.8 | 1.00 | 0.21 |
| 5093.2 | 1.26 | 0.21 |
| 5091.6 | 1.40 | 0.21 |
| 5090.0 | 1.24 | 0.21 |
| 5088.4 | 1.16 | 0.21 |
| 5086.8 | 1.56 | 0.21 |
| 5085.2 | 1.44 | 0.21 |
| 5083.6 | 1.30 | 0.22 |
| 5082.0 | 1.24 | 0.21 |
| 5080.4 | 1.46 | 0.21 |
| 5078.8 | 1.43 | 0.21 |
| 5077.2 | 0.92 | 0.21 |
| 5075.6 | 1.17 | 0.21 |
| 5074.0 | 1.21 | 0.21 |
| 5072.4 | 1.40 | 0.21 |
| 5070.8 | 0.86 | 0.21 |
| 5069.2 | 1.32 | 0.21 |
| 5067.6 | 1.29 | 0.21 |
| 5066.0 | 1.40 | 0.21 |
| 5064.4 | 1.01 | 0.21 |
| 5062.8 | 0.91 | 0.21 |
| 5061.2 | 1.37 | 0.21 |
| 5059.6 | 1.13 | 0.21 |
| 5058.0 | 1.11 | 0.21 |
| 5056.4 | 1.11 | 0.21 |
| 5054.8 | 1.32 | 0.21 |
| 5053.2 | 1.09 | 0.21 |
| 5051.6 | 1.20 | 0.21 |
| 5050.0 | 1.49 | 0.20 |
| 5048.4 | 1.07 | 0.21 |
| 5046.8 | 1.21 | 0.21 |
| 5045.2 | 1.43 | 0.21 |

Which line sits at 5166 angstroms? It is C III]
